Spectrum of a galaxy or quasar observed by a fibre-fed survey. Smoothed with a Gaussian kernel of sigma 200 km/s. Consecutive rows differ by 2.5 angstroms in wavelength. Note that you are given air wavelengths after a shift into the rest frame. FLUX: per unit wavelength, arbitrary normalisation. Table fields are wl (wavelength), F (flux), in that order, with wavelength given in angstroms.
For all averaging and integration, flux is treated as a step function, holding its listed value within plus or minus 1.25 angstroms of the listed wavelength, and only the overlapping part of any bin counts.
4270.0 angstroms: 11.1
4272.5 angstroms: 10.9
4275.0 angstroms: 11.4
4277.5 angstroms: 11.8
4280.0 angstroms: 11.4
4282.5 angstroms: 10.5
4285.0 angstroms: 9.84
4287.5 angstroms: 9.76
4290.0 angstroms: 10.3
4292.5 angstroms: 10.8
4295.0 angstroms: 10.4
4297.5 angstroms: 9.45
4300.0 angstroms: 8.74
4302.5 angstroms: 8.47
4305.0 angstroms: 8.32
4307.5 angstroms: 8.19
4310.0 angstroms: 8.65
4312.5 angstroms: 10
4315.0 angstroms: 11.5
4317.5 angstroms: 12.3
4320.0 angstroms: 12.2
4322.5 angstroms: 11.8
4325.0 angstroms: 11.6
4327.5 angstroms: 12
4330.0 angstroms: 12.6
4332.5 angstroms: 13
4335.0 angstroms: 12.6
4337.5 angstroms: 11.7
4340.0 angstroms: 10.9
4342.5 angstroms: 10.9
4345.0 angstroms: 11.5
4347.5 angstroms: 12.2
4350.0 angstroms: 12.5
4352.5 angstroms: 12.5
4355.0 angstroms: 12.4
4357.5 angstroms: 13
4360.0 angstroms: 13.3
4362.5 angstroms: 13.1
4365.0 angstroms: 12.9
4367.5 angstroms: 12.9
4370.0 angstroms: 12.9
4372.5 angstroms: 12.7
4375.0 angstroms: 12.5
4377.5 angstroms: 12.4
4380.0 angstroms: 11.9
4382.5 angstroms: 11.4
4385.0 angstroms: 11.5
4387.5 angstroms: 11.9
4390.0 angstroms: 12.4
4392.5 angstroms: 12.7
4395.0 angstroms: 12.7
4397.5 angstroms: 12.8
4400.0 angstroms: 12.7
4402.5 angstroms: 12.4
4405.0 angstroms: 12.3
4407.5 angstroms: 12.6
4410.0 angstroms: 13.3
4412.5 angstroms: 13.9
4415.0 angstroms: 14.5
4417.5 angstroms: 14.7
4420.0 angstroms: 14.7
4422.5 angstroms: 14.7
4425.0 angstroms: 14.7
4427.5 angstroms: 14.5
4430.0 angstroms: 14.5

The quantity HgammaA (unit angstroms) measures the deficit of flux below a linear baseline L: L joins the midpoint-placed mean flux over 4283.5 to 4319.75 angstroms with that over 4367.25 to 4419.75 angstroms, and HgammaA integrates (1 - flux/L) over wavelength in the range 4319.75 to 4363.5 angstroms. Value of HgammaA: -4.4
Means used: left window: 9.84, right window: 12.8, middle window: 12.2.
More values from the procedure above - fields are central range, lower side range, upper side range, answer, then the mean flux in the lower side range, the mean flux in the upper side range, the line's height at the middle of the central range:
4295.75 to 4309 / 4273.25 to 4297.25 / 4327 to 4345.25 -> 2.8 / 10.6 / 11.9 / 11.1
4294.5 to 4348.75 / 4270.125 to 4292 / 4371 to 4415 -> 2.6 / 10.8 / 12.5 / 11.4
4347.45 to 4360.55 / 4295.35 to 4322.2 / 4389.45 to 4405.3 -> -1.6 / 9.87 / 12.6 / 11.3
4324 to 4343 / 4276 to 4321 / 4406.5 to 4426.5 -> -1.1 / 10.1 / 14.2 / 11.3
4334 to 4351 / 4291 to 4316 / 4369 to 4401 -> -1.4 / 9.44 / 12.3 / 10.8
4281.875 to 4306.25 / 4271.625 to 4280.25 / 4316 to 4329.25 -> 4.2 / 11.4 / 12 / 11.6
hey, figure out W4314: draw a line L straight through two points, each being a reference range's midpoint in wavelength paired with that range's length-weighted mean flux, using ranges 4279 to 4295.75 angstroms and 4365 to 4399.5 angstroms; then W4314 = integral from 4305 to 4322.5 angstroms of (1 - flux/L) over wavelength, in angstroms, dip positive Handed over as 0.9 angstroms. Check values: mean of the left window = 10.4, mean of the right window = 12.4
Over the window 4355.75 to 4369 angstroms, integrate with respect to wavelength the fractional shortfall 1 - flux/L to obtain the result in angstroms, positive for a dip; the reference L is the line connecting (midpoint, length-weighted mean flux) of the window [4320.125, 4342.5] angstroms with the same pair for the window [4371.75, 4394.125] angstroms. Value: -1.0 angstroms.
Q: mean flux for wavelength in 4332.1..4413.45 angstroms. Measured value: 12.4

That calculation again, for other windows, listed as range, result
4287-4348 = 10.8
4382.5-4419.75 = 12.9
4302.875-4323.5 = 10.3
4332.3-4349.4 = 11.8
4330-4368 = 12.4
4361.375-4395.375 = 12.4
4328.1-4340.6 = 12.2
